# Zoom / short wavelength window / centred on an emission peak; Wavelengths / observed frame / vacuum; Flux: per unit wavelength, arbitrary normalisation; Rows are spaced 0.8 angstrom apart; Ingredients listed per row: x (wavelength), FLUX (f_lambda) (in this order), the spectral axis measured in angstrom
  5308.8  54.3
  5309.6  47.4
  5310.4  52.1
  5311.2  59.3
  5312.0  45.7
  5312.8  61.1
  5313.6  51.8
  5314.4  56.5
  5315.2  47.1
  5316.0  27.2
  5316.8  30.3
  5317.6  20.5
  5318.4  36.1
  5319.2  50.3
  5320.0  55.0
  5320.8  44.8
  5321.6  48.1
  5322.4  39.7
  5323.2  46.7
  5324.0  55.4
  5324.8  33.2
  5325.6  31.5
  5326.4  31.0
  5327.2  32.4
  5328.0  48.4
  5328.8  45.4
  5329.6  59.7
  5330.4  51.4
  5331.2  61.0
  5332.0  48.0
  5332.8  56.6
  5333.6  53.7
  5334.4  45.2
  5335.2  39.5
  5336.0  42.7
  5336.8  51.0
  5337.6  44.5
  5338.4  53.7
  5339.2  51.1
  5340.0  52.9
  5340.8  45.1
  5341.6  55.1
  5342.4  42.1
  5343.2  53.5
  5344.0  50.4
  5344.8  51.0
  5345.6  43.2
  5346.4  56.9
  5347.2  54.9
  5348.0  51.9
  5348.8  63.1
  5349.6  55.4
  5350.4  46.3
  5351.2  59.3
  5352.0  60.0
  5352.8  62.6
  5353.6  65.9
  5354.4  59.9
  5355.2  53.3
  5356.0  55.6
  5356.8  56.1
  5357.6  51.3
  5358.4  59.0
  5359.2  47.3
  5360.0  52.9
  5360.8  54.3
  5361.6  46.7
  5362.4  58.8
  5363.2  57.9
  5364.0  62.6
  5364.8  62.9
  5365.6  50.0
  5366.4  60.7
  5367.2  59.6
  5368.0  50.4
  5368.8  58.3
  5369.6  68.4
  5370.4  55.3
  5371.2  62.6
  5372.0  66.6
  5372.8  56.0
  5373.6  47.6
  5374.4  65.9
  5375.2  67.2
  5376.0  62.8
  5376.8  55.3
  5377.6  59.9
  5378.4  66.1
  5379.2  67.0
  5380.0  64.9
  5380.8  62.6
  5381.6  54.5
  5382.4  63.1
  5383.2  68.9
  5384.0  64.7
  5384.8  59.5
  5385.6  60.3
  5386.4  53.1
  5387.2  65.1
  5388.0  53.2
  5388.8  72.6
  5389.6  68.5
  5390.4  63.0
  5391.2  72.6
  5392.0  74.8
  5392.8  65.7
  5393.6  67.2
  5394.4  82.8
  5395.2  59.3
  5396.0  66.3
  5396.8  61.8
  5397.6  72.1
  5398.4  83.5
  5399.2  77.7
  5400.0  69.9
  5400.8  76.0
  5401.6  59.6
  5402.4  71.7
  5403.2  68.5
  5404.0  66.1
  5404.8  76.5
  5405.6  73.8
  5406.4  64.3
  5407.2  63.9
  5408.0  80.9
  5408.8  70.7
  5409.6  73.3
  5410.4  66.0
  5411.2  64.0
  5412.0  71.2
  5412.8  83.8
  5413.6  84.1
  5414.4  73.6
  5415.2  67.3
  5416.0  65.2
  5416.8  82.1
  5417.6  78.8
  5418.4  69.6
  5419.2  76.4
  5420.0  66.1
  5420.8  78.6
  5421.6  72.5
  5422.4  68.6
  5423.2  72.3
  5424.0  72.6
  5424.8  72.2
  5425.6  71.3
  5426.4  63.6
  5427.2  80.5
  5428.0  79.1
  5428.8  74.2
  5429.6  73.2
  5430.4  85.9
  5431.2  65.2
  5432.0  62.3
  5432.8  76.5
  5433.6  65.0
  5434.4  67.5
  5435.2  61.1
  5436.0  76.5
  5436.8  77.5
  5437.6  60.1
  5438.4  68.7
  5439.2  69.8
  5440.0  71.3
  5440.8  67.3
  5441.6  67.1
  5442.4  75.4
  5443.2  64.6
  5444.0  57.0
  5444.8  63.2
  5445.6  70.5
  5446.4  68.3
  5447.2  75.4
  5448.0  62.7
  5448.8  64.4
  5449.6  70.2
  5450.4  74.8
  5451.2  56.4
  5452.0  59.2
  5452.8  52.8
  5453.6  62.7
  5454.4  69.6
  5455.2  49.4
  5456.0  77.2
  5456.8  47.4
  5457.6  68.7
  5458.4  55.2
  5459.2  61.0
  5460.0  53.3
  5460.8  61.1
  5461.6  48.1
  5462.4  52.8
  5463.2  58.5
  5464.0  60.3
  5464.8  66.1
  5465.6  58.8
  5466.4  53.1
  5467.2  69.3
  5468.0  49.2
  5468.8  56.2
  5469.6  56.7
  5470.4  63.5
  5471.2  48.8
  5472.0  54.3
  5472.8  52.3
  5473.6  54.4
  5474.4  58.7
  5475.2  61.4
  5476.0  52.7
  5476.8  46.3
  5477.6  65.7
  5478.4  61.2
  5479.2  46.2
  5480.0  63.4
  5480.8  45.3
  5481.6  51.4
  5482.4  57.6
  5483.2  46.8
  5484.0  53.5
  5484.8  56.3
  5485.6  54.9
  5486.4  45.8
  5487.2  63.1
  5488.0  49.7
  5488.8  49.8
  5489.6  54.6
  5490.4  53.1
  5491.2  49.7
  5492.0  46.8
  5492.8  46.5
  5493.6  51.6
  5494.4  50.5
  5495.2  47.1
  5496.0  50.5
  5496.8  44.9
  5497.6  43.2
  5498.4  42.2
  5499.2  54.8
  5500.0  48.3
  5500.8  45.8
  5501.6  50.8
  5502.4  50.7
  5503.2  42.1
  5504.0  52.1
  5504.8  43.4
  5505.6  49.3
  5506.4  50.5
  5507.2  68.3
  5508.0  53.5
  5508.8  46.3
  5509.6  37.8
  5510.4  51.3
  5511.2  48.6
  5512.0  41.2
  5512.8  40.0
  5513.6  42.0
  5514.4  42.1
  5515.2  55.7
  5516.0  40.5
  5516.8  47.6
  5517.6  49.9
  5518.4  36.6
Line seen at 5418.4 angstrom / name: C IV 1549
